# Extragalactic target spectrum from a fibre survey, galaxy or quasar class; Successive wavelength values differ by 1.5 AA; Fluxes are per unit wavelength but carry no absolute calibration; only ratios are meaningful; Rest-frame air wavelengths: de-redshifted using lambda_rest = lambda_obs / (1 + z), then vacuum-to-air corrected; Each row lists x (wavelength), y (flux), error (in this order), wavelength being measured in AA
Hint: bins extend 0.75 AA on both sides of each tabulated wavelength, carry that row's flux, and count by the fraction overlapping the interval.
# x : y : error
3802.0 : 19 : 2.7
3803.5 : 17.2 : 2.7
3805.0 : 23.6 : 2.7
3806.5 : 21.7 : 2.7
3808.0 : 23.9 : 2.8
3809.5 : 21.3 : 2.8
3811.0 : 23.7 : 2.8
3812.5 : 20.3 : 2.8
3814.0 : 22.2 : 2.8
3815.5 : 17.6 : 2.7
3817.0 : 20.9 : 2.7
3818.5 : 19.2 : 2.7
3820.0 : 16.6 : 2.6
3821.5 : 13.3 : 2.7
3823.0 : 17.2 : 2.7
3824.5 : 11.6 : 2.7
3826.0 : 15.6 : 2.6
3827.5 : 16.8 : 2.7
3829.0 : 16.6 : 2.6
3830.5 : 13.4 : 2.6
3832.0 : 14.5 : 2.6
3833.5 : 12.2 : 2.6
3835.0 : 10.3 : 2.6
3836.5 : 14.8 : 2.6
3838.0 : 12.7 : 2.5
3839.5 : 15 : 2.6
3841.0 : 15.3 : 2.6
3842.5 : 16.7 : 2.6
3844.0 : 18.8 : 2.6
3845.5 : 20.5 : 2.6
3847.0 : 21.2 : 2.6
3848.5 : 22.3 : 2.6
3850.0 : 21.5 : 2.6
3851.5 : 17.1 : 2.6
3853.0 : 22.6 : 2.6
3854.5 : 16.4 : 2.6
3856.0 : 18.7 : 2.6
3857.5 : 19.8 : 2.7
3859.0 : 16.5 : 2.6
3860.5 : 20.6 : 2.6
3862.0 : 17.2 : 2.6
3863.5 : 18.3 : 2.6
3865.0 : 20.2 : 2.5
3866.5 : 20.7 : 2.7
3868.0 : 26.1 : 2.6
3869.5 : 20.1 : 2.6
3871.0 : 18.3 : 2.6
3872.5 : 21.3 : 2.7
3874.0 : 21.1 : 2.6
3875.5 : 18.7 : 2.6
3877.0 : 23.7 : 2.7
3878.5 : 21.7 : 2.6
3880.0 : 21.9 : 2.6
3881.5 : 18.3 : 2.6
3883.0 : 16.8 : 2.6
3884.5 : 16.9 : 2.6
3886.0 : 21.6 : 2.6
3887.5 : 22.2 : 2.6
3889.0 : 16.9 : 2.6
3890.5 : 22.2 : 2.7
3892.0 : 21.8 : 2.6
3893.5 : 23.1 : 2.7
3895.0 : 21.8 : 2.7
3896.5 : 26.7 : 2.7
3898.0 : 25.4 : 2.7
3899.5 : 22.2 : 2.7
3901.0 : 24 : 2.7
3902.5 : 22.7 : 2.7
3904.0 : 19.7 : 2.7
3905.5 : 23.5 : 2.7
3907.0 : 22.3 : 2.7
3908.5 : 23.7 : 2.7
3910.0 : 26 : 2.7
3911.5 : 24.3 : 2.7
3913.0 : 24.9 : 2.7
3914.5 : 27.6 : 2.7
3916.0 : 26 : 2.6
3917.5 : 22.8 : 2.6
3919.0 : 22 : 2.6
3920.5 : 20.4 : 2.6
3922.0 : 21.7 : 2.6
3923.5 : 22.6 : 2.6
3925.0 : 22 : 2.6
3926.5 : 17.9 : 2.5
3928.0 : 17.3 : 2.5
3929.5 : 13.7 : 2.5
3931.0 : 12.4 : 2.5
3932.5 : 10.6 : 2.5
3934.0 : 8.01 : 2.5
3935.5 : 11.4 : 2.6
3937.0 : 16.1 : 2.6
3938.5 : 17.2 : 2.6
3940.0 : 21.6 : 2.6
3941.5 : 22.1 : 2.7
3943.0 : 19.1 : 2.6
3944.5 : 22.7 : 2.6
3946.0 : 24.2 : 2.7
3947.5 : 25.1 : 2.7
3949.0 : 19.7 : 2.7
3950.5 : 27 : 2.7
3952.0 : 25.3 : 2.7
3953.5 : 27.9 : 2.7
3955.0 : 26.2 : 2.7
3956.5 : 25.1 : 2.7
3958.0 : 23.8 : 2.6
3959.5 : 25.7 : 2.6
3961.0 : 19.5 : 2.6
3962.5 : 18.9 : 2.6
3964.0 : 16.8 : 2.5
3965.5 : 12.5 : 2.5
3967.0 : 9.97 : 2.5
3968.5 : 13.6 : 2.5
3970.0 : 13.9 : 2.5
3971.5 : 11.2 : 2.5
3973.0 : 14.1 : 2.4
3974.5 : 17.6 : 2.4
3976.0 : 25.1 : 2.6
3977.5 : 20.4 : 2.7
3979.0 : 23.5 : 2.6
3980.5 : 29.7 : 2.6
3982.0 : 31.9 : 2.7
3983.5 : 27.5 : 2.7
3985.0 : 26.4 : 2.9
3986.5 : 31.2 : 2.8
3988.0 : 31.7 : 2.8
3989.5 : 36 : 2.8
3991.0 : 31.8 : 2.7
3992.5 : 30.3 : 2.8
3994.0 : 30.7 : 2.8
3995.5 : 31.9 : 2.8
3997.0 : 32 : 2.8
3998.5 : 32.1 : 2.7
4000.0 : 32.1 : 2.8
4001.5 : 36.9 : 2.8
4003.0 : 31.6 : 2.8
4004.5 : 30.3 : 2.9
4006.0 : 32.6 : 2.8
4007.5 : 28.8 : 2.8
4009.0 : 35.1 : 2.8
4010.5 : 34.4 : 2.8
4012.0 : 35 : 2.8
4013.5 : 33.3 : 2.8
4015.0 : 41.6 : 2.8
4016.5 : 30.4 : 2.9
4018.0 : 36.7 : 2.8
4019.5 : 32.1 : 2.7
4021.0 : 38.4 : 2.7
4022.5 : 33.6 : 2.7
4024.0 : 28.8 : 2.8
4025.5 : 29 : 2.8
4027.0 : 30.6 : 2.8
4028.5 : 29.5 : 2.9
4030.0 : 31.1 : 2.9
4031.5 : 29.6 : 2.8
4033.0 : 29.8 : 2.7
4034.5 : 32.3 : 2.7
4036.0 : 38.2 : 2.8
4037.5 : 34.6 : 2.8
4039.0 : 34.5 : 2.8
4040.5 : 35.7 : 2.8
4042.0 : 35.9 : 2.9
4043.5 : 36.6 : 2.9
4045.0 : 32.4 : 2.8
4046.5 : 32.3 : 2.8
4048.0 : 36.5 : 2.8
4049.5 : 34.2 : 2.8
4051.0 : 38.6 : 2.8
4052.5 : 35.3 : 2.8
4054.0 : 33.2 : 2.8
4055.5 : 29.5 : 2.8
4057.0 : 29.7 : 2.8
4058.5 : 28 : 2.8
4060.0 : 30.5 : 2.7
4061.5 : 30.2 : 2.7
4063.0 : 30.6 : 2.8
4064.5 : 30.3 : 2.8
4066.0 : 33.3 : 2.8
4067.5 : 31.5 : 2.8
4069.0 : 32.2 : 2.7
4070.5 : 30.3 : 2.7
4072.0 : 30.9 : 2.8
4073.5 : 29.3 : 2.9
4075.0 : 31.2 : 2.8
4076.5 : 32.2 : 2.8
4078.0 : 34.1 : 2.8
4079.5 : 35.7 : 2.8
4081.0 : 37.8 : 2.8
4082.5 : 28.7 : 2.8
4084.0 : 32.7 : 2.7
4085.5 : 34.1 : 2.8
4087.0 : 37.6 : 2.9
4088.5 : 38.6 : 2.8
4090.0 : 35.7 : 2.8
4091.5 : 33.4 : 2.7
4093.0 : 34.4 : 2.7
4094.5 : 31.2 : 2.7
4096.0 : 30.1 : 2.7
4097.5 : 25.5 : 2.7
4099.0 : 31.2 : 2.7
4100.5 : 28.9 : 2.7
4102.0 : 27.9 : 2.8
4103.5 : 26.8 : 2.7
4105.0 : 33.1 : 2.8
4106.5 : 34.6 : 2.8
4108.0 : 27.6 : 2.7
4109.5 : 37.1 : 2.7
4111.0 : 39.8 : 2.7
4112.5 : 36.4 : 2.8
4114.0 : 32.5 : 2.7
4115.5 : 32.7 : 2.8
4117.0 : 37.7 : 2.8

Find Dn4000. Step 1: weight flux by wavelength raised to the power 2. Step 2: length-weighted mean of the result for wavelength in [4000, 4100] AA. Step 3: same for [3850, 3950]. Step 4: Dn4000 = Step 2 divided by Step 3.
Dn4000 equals 1.73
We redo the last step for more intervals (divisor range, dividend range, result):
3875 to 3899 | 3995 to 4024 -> 1.68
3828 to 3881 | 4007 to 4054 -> 1.99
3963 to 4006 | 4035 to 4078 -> 1.33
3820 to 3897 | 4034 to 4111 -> 1.96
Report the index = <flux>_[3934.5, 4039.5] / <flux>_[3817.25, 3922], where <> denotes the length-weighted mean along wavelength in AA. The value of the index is 1.36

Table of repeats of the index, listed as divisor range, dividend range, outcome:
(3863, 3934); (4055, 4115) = 1.53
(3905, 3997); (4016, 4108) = 1.47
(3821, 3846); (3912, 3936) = 1.27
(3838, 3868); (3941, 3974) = 1.06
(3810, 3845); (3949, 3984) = 1.29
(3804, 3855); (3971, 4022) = 1.69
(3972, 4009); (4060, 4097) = 1.13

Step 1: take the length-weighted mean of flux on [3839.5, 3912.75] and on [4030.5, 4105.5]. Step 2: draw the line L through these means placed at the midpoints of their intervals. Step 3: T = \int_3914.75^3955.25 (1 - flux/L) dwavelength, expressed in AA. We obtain 7.10 AA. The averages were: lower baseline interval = 20.8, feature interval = 20.1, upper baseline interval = 32.5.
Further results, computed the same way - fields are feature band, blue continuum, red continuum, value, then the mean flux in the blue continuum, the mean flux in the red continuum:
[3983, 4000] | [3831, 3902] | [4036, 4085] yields -1.8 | 19.5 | 32.9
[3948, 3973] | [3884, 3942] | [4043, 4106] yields 4.4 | 20.7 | 32.3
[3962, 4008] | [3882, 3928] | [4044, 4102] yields 2.8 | 22.3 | 32.4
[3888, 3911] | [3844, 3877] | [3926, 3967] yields -3.6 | 20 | 19.4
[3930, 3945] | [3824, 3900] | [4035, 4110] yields 5.0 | 19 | 32.7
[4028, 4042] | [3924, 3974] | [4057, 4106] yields -3.0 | 18.6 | 31.8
